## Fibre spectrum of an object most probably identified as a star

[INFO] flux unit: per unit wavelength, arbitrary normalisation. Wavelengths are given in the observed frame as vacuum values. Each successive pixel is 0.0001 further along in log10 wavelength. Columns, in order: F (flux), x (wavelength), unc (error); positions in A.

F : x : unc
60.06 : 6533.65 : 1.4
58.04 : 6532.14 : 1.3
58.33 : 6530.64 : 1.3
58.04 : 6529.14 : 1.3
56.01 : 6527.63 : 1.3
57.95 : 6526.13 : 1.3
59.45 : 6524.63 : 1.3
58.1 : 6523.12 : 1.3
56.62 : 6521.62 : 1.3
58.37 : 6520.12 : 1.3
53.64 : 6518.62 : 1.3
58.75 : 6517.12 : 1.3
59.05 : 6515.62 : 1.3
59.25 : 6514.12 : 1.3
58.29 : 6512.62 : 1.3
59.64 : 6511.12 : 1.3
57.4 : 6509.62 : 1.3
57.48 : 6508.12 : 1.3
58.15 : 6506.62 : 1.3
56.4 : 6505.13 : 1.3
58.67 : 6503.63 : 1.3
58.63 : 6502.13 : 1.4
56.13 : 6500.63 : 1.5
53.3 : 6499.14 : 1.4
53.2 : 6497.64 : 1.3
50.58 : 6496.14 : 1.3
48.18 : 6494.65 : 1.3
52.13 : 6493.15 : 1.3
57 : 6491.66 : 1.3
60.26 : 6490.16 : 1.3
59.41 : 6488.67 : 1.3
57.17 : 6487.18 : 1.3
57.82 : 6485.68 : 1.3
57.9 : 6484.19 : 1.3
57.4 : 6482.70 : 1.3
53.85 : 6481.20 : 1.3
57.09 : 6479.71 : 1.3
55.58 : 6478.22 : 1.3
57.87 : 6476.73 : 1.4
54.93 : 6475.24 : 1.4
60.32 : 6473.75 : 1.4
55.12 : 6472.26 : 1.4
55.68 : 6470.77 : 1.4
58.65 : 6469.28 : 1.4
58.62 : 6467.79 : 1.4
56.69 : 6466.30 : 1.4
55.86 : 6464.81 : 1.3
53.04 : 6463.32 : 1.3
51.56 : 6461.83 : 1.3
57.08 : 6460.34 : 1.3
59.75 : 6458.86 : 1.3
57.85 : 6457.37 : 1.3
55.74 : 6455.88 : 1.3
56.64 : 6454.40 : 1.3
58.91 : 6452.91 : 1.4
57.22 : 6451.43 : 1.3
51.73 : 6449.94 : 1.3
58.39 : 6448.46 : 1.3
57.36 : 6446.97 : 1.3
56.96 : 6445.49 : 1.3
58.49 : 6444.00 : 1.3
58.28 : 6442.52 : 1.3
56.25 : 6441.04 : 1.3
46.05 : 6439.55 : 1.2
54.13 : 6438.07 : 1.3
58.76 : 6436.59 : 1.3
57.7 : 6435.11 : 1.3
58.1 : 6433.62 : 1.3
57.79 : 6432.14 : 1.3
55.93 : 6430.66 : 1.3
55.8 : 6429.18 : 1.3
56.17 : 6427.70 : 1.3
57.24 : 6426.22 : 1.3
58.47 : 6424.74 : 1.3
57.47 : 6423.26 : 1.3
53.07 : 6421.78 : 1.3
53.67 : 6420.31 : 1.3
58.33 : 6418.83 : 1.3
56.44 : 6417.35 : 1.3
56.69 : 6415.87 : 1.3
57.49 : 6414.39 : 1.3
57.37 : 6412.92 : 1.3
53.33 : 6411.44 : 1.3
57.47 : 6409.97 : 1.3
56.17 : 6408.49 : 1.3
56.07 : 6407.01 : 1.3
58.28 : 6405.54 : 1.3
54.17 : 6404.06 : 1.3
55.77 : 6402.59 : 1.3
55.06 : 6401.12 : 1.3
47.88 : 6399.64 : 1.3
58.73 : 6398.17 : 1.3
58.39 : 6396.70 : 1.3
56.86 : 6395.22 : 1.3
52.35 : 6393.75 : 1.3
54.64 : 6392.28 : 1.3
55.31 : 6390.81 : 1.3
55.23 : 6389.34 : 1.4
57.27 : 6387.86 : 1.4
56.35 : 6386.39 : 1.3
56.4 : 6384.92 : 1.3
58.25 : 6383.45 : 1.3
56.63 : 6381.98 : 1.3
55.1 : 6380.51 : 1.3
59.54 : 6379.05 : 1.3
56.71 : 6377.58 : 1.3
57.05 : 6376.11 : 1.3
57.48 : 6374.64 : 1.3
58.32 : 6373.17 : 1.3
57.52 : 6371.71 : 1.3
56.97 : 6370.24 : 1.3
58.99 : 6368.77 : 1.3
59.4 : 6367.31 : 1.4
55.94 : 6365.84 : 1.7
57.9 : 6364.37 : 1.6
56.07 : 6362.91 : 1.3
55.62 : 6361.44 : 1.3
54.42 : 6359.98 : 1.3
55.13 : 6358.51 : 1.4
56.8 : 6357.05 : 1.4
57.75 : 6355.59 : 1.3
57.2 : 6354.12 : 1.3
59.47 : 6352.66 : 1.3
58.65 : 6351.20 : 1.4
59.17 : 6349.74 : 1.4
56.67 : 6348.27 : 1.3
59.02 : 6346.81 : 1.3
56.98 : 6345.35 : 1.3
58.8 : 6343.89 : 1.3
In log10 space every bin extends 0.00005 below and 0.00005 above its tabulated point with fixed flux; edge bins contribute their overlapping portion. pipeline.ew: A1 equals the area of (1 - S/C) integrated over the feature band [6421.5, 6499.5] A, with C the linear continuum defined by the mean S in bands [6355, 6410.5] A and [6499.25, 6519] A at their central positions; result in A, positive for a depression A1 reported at 1.4 A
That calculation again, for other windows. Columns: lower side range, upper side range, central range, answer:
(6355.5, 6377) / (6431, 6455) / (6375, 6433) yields 0.53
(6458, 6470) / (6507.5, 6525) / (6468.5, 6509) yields 0.62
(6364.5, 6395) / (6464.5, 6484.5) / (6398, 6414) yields 0.39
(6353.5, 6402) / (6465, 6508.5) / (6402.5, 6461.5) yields -0.04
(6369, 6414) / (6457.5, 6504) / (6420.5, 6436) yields -0.13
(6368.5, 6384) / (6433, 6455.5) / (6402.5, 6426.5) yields 0.21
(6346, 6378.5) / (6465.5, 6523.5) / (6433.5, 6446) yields 0.23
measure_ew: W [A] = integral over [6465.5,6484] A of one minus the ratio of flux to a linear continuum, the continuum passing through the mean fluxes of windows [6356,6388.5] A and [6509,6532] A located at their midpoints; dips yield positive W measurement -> 0.3 A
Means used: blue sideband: 57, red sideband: 57.9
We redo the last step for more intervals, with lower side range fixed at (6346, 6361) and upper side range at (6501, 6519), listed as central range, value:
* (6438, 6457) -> 0.6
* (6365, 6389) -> 0.1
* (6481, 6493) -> 0.1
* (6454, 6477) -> 0.5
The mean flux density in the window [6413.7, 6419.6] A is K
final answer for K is 57.1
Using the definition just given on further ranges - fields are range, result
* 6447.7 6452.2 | 55.8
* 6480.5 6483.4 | 55.5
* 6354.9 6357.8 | 57.4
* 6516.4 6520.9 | 56.9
